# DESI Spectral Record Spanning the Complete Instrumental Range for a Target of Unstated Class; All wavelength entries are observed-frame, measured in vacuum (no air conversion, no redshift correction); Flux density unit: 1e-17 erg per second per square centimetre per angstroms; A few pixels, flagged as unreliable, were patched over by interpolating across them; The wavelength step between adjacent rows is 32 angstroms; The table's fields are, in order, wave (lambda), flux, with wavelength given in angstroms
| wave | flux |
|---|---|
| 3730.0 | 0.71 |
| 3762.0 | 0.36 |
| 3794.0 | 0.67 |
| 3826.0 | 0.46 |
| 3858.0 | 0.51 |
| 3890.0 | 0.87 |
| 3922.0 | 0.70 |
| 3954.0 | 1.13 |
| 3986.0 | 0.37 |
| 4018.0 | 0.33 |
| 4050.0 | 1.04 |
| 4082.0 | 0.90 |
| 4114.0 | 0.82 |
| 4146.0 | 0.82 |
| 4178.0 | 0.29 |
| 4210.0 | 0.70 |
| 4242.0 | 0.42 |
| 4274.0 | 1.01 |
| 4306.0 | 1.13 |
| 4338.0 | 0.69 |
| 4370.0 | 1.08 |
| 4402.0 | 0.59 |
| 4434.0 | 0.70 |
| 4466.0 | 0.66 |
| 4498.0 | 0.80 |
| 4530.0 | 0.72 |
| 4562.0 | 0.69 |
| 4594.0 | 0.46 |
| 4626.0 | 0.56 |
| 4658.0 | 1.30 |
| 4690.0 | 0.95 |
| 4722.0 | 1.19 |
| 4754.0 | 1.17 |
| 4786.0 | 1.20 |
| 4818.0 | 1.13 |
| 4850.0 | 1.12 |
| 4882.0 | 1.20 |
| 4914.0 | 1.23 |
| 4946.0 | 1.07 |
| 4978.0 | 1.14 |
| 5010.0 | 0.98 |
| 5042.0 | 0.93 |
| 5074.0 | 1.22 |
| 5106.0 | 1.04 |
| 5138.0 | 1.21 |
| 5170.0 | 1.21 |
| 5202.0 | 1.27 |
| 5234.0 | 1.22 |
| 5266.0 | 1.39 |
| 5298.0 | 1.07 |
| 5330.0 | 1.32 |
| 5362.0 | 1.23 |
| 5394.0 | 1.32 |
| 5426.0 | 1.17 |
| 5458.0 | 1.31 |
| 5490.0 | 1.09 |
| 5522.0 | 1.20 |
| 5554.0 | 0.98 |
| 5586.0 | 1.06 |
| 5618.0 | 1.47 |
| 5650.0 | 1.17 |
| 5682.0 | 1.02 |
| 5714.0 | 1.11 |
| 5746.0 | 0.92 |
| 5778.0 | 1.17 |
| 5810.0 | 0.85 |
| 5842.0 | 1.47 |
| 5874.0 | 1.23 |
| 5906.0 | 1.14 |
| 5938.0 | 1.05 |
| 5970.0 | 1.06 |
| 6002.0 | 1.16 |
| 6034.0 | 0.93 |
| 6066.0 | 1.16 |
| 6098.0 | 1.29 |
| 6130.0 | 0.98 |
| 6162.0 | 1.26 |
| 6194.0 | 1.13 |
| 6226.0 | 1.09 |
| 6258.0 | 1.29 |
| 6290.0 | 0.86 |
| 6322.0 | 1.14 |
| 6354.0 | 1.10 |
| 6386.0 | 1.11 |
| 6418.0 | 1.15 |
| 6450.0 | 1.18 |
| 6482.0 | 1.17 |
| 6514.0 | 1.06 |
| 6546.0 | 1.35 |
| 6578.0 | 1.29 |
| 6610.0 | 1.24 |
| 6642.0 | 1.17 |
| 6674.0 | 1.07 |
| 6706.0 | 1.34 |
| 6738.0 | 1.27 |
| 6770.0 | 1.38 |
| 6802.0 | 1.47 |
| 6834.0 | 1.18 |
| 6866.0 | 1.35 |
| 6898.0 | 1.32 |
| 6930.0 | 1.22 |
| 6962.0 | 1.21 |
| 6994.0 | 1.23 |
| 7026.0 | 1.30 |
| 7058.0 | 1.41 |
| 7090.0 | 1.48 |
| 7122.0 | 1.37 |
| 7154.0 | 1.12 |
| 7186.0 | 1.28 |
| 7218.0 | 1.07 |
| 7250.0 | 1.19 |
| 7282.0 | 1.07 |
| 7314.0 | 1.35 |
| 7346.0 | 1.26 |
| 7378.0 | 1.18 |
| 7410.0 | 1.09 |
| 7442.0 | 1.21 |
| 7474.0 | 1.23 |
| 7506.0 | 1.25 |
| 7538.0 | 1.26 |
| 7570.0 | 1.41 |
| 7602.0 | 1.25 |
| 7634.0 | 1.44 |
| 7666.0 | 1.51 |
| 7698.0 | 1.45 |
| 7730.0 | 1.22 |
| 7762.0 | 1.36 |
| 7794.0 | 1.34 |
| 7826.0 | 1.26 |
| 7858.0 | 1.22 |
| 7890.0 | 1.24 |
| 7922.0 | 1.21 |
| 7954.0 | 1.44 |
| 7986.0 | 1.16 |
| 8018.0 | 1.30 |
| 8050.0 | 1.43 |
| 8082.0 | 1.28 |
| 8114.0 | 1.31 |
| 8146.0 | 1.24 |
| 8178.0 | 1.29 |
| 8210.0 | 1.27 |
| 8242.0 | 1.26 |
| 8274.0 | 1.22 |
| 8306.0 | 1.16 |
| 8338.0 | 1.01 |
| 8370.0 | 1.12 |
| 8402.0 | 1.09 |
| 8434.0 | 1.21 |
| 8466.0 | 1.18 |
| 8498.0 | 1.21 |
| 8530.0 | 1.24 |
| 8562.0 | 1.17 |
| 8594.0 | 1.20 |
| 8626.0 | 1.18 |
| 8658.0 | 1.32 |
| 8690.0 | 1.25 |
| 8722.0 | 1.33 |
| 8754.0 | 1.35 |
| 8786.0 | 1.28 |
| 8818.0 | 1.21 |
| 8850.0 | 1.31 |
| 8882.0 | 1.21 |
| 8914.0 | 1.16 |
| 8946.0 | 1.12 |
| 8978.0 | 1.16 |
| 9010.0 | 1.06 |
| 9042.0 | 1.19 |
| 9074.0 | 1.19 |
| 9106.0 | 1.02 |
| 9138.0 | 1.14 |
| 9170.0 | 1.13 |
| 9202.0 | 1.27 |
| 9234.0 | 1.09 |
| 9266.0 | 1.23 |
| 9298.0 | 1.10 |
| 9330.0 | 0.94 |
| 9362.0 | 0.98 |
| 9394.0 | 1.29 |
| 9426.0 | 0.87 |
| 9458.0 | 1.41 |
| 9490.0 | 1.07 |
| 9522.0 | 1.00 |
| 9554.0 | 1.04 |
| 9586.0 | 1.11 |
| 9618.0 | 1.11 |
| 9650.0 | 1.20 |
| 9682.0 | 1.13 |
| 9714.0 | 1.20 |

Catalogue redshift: 0.17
